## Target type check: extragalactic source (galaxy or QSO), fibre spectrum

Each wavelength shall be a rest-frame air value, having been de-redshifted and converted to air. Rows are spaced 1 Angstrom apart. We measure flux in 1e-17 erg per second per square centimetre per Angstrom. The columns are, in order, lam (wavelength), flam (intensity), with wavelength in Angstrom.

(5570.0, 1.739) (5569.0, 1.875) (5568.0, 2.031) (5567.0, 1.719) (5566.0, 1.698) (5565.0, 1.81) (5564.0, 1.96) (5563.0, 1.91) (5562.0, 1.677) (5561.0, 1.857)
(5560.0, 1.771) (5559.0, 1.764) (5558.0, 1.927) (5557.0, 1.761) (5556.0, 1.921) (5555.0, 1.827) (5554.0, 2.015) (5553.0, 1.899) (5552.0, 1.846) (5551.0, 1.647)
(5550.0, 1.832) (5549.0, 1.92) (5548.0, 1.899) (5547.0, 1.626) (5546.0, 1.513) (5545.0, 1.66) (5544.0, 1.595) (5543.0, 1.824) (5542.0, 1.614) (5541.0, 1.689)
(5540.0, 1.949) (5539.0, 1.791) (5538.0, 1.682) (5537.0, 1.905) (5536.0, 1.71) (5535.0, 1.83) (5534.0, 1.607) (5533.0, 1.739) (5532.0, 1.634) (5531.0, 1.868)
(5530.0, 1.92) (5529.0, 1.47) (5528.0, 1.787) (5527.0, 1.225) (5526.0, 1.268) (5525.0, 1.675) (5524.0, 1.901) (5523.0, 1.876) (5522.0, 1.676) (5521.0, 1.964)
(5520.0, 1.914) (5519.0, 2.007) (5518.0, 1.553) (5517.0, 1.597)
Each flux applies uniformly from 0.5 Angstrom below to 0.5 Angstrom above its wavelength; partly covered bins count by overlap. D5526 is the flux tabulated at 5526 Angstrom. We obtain 1.268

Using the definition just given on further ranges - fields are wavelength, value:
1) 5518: 1.553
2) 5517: 1.597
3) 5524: 1.901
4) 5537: 1.905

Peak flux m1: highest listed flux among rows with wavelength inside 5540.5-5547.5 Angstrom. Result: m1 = 1.824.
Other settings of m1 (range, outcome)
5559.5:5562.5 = 1.857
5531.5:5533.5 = 1.739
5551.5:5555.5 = 2.015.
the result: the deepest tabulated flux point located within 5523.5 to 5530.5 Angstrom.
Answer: 1.225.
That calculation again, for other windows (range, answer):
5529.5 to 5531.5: 1.868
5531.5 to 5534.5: 1.607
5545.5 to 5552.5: 1.513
